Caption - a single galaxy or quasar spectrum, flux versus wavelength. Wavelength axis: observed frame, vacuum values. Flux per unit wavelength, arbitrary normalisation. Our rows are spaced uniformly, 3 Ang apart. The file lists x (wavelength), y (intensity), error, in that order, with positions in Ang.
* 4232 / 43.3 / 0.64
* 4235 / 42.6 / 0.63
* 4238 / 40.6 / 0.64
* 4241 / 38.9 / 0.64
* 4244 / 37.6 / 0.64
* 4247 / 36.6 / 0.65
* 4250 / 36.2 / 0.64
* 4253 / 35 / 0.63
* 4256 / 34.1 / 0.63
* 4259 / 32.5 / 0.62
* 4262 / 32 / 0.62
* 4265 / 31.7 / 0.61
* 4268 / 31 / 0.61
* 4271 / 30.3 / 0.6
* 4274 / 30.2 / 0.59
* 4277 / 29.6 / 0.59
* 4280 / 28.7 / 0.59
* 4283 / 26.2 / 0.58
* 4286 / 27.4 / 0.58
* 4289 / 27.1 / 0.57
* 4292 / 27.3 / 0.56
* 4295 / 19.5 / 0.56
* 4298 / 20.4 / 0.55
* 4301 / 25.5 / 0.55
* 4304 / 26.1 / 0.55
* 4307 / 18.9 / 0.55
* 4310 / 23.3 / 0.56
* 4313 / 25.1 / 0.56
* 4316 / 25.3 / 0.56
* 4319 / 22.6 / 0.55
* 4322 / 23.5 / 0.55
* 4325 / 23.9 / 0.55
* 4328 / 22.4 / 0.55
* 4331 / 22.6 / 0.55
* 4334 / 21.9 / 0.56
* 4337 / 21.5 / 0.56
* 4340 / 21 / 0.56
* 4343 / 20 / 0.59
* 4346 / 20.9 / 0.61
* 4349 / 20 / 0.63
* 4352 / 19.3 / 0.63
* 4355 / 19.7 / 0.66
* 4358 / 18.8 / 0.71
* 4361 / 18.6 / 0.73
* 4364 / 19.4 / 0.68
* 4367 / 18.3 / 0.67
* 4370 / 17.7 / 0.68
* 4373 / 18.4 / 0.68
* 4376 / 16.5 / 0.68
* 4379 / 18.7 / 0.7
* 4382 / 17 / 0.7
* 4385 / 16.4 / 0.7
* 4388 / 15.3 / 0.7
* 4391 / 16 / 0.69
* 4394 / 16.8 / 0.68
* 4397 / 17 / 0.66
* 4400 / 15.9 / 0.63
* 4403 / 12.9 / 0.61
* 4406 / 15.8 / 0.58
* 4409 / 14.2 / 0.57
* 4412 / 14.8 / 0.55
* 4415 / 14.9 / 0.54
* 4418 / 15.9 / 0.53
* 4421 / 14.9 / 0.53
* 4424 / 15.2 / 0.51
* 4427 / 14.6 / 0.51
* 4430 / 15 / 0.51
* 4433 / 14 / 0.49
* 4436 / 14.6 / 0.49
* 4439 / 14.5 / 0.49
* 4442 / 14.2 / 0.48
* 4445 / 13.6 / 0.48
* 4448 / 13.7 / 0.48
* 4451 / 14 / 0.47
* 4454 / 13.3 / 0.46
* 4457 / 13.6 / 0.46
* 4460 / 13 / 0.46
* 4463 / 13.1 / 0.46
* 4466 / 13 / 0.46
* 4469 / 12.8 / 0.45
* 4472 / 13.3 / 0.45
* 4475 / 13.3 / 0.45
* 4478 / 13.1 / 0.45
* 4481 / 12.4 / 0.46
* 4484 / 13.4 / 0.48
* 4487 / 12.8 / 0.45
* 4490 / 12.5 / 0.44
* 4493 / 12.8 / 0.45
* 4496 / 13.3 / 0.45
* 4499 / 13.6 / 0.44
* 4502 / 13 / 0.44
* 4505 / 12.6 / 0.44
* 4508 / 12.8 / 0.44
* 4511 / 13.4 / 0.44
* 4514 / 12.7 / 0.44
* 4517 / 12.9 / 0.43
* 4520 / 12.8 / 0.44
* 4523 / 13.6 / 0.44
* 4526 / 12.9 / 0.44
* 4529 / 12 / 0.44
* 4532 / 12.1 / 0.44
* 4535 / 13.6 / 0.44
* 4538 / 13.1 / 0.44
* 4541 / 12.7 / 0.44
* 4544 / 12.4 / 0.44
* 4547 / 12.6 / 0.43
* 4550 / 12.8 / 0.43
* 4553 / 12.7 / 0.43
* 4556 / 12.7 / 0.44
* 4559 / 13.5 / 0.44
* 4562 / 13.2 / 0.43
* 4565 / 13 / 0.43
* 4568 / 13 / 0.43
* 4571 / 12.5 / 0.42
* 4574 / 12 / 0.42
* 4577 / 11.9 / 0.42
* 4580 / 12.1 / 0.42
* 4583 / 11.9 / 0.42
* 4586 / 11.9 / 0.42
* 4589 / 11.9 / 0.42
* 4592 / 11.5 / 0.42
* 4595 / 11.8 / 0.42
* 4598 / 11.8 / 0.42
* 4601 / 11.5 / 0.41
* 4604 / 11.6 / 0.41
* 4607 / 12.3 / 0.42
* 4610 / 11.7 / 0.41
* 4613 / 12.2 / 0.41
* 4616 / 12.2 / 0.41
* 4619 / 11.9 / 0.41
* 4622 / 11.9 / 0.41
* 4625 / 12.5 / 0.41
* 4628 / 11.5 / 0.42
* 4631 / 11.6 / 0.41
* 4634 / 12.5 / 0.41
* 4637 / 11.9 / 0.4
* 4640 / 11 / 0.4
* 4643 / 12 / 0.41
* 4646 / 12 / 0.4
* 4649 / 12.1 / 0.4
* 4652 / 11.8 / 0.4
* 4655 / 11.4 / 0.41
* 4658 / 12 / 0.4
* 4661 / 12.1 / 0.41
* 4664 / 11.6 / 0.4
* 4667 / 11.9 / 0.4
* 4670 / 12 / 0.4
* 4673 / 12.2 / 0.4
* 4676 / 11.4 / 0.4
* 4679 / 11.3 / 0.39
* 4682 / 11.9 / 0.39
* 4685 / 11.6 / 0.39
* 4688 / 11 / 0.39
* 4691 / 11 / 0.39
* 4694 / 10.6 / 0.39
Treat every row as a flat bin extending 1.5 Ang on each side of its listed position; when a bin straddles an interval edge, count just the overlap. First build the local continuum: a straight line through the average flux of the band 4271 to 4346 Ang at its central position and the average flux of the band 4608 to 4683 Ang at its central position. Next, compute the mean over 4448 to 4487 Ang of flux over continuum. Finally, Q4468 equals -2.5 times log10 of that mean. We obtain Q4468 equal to 0.360 mag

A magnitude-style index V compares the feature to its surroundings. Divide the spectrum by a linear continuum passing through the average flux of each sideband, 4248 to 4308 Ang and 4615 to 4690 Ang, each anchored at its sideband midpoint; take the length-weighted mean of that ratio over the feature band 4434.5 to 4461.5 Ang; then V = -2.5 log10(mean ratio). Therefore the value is 0.45 mag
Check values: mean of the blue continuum 28.6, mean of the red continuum 11.8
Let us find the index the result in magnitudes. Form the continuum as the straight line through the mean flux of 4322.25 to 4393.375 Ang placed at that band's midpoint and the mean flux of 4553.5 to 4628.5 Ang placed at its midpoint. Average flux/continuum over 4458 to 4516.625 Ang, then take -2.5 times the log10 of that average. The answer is 0.181 mag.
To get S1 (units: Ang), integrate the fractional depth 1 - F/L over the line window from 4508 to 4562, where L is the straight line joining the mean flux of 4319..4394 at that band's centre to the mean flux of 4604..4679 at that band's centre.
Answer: 6.8 Ang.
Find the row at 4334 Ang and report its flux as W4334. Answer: 21.9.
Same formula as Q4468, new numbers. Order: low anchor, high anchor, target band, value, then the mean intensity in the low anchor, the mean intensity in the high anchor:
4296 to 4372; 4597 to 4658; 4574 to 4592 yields 0.12 mag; 21.4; 11.9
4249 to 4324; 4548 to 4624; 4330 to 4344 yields 0.17 mag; 27.5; 12.2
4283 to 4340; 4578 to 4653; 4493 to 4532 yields 0.22 mag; 23.6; 11.9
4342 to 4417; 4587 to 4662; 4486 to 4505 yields 0.14 mag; 17.3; 11.9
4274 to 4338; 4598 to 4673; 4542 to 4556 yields 0.20 mag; 24.4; 11.9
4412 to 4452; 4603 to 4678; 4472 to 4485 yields 0.07 mag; 14.6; 11.9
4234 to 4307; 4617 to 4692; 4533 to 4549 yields 0.33 mag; 30.8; 11.8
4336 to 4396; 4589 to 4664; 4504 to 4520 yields 0.15 mag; 18.5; 11.9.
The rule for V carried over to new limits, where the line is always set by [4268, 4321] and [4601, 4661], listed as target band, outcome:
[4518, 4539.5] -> 0.241 mag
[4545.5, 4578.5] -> 0.158 mag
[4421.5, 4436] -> 0.342 mag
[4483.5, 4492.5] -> 0.351 mag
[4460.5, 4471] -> 0.393 mag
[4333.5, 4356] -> 0.153 mag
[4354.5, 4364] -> 0.206 mag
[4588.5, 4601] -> 0.144 mag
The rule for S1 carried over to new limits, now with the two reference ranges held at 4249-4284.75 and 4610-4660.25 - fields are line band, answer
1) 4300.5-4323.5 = 4.18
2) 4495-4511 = 4.91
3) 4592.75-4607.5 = 2.14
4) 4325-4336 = 2.17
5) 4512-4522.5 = 3.03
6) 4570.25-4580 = 1.92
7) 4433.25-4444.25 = 3.93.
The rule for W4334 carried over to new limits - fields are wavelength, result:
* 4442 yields 14.2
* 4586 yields 11.9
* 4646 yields 12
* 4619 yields 11.9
